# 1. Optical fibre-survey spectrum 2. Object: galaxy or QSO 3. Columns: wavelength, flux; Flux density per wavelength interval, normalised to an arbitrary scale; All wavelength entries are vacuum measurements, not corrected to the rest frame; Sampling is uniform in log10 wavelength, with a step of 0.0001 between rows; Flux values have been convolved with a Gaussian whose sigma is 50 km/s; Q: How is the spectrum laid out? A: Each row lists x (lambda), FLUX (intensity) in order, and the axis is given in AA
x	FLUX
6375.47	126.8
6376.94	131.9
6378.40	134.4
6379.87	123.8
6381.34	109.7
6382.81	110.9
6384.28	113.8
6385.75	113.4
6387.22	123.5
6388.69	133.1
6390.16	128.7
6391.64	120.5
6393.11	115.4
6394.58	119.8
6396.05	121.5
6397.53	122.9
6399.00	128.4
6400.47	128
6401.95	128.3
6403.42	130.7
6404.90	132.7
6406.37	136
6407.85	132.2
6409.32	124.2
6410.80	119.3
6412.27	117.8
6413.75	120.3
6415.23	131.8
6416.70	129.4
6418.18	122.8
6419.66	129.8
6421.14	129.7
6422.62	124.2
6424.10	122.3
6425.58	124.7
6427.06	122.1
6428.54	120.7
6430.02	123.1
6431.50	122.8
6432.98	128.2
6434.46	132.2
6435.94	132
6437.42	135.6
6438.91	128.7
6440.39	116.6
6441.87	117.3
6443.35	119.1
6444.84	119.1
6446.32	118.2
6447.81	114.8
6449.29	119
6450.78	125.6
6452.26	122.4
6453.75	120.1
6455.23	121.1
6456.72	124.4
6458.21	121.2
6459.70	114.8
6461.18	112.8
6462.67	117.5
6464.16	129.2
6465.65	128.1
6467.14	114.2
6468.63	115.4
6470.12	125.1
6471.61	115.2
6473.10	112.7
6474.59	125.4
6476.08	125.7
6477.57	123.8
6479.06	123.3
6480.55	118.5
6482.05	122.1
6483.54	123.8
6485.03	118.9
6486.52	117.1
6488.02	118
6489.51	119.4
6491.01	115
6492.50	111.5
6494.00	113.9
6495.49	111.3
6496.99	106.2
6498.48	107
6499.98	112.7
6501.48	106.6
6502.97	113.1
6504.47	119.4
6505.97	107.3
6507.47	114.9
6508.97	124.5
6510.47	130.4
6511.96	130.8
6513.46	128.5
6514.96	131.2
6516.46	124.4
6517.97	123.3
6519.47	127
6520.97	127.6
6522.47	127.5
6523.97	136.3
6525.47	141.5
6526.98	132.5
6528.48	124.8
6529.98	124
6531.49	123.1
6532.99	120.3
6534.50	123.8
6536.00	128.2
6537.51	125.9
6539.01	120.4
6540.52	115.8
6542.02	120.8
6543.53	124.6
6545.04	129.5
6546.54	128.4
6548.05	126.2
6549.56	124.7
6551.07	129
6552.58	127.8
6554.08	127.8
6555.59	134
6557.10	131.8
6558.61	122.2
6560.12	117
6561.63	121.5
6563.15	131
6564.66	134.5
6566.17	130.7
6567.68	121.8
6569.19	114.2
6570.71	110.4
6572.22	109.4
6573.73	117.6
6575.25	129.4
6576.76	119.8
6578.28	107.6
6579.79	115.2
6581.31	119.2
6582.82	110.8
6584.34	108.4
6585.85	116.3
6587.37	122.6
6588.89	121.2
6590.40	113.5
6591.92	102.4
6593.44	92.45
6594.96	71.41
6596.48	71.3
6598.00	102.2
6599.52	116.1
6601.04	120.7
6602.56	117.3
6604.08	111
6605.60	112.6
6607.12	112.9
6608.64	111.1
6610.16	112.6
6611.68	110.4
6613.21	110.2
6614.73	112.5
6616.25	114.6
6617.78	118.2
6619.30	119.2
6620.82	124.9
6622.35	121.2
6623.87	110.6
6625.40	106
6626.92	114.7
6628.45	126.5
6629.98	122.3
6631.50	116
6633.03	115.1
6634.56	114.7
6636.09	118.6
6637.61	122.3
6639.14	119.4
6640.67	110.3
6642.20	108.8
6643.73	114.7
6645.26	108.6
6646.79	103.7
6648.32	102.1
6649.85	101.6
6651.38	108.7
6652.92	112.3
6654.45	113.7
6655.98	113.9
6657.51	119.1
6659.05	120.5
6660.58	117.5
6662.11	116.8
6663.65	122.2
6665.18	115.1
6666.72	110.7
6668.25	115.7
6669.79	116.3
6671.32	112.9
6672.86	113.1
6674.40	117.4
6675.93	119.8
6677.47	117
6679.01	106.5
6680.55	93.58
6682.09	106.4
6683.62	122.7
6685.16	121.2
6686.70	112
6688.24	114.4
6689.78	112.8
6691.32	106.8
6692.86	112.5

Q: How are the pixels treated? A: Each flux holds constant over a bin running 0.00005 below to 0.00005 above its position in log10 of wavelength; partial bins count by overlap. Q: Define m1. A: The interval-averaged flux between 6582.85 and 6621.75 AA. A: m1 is 110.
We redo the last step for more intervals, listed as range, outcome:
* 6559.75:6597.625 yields 113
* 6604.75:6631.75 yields 115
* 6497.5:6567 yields 125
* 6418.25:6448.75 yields 124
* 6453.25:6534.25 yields 121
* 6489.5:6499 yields 112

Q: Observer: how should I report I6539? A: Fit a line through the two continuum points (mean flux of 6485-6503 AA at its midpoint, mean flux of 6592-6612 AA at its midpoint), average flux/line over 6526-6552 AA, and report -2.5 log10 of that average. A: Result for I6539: -0.14 mag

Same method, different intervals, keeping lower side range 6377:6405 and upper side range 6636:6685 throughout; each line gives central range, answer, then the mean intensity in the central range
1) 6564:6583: -0.02 mag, 119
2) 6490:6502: 0.08 mag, 111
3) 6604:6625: 0.00 mag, 114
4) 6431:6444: -0.04 mag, 126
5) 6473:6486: -0.02 mag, 122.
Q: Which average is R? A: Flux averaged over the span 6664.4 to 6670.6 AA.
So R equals 115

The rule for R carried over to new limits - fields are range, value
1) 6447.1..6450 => 117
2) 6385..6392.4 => 124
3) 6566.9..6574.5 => 115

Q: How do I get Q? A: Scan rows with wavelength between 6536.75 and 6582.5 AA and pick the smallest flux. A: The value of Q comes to 107.6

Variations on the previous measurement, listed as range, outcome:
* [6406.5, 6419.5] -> 117.8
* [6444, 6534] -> 106.2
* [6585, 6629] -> 71.3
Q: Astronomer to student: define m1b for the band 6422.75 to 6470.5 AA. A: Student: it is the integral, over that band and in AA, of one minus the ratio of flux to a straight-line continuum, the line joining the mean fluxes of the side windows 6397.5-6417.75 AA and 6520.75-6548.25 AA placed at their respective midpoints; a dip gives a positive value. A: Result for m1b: 1.9 AA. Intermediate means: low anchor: 127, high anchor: 126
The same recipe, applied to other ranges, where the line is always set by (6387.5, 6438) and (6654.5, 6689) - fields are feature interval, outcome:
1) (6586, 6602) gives 1.9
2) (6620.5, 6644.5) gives 0.0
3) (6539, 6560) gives -1.0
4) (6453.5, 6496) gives 1.4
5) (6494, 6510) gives 1.2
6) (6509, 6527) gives -1.2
